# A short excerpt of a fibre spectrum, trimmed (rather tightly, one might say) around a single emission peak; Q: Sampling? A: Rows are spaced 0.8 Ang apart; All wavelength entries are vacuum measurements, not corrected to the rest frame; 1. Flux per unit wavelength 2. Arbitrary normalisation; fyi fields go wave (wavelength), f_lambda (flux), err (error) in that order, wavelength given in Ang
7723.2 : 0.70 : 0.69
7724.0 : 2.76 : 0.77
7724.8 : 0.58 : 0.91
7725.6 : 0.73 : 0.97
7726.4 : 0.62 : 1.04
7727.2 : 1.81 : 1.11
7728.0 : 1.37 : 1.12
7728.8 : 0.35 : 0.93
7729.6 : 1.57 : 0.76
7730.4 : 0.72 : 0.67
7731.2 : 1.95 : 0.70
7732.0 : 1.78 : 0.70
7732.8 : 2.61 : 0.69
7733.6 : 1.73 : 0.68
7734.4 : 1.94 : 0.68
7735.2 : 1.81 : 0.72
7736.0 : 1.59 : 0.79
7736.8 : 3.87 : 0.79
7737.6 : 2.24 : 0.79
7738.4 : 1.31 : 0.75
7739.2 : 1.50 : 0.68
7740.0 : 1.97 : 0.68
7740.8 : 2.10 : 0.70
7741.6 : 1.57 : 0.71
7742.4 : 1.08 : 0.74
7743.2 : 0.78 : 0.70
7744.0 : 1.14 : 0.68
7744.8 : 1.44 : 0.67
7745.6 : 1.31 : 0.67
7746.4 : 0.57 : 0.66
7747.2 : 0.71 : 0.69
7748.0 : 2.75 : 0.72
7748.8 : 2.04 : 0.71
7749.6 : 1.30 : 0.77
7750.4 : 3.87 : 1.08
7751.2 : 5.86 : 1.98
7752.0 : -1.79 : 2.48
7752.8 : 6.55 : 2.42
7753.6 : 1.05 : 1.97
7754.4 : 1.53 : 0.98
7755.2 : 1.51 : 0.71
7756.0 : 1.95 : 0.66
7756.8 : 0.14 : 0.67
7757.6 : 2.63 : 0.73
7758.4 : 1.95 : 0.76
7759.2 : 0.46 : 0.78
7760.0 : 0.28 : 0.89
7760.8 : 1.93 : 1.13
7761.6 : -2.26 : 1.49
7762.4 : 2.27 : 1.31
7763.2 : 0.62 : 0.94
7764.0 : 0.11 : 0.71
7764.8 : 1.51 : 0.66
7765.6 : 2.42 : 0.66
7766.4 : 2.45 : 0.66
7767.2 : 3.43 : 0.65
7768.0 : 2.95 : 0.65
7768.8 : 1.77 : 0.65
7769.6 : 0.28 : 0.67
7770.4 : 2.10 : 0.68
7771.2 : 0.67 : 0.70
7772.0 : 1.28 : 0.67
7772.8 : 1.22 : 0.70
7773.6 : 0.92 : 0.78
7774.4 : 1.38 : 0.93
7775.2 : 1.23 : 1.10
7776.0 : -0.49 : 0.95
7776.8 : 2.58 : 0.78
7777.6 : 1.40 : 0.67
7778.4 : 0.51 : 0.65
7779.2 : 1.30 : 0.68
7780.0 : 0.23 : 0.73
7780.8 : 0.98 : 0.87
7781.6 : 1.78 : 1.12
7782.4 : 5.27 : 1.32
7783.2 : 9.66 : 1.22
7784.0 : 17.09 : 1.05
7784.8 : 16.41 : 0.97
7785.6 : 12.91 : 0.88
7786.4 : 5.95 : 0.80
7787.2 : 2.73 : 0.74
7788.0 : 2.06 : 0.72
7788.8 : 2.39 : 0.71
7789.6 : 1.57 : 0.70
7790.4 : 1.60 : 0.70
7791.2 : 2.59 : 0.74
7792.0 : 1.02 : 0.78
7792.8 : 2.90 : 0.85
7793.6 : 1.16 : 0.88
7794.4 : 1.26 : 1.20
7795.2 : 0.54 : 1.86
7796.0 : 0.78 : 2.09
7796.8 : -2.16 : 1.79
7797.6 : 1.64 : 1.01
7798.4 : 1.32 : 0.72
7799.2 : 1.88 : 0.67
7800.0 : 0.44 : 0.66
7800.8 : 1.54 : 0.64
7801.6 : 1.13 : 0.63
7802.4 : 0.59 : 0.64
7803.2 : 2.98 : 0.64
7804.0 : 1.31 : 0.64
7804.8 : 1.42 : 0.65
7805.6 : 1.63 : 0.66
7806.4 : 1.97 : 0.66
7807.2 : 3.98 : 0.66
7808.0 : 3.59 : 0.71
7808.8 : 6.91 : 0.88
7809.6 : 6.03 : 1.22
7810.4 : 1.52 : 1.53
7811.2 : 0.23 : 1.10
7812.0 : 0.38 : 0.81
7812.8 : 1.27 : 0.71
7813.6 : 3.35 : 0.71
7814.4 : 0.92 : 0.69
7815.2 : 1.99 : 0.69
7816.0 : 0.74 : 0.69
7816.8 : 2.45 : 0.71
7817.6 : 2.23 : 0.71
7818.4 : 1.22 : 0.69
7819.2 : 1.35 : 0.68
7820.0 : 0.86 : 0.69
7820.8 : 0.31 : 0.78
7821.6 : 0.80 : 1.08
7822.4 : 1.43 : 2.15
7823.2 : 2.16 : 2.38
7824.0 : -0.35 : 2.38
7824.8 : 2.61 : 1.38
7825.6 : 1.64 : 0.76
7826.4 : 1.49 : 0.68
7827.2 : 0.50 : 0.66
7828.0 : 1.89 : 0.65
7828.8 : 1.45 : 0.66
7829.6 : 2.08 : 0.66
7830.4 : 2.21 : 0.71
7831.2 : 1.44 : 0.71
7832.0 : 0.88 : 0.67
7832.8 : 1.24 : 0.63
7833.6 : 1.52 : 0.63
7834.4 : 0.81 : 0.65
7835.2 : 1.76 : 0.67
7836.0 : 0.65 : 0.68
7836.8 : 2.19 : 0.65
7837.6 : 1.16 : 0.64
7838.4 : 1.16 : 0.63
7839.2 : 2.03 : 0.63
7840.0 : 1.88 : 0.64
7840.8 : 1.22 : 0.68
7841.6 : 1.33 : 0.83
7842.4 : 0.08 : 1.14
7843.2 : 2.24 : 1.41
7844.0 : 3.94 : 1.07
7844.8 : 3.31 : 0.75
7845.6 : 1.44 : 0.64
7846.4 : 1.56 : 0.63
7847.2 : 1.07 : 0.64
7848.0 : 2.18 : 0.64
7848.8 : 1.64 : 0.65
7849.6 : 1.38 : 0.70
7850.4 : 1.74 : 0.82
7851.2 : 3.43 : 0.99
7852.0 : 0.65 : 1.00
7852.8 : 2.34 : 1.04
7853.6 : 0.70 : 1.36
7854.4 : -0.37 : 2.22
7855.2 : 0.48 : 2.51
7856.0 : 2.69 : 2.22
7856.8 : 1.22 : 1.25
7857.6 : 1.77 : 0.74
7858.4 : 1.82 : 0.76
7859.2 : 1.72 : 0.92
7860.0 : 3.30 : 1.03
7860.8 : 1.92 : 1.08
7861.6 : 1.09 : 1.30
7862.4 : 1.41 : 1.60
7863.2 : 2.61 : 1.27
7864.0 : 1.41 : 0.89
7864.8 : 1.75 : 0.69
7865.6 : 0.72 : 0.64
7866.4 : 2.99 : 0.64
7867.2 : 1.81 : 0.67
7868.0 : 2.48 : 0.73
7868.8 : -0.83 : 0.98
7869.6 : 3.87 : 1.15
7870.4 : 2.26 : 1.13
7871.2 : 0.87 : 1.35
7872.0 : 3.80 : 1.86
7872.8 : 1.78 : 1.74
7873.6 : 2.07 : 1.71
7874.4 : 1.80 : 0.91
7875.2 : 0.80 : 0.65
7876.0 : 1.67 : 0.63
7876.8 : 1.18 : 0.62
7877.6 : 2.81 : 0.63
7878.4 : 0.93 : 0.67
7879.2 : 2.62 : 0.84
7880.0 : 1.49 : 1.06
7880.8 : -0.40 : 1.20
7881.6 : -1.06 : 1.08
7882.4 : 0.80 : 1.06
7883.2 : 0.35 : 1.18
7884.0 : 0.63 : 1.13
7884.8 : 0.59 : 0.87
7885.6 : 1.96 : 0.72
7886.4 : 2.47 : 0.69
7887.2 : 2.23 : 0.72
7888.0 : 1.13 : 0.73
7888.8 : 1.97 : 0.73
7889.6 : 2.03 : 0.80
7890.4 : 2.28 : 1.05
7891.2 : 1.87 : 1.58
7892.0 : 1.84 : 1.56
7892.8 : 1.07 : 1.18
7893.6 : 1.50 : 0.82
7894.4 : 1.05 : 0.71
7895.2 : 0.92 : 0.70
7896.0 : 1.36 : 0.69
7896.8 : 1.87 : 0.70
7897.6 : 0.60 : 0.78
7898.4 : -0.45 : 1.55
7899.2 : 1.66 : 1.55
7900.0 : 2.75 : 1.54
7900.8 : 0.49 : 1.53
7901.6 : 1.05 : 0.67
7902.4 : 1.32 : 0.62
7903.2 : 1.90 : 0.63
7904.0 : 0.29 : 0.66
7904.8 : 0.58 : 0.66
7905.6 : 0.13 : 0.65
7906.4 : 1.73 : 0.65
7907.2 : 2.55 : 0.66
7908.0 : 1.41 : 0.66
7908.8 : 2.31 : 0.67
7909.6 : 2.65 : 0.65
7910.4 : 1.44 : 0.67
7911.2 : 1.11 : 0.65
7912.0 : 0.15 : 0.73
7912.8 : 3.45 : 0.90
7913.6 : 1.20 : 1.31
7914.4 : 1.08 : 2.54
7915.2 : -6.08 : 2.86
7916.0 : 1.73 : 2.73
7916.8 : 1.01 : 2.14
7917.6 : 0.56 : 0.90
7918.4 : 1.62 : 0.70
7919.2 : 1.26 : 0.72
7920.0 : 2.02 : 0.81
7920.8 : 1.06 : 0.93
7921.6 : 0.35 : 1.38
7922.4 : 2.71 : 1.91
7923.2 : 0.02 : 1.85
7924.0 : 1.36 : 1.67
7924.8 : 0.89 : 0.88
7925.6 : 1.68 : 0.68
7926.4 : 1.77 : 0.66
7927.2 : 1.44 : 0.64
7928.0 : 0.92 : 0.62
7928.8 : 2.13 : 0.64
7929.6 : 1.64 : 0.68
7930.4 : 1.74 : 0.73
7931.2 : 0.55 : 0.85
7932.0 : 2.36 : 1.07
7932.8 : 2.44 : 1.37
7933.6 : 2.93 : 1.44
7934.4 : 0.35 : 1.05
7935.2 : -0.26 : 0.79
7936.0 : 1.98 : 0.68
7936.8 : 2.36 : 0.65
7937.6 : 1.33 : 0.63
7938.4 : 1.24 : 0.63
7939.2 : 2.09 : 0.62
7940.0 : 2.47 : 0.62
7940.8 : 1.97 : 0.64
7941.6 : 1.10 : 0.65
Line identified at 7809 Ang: [N II] 6583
